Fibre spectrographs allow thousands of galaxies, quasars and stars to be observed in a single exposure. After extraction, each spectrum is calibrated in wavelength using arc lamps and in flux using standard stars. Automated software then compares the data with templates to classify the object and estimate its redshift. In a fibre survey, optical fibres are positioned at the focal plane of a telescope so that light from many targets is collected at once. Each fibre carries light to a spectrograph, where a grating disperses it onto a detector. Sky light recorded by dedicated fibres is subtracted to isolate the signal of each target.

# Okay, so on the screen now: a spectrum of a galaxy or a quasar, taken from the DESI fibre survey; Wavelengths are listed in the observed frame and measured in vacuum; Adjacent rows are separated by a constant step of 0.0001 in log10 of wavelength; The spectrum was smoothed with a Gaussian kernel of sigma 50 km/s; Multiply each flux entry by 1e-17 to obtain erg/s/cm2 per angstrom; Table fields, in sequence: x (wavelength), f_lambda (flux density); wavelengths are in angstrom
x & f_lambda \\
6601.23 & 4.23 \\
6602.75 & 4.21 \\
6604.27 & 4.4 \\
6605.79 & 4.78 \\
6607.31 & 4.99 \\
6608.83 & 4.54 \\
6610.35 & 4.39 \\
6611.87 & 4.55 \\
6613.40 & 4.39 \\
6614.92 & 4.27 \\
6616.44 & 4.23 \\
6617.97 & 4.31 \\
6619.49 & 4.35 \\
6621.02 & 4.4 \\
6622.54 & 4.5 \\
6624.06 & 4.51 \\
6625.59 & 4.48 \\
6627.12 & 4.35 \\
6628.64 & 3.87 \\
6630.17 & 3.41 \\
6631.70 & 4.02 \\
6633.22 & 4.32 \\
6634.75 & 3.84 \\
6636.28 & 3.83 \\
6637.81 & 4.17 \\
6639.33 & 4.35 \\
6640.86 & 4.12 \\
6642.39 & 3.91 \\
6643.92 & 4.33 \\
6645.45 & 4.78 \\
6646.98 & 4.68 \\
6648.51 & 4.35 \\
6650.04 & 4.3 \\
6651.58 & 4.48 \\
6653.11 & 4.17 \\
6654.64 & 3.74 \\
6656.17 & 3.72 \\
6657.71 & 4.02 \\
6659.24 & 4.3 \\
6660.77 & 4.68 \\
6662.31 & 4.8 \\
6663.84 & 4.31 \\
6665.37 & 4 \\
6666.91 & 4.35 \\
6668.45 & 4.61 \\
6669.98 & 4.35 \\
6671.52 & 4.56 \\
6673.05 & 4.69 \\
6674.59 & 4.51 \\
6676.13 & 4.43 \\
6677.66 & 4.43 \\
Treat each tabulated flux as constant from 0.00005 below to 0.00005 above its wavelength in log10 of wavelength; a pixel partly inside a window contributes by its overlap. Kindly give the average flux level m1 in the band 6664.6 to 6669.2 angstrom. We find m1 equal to 4.31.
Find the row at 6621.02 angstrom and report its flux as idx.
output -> 4.4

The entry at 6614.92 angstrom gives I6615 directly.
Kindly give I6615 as 4.27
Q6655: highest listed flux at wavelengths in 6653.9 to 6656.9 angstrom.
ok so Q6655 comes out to 3.74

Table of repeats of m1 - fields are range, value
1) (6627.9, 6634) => 3.9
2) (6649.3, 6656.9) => 4.08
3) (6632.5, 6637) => 3.99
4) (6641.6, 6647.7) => 4.42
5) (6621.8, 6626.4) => 4.49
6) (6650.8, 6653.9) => 4.31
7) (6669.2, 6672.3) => 4.47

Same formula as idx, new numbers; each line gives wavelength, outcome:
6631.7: 4.02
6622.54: 4.5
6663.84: 4.31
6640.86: 4.12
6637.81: 4.17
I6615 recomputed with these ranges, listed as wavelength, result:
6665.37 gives 4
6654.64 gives 3.74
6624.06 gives 4.51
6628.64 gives 3.87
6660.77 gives 4.68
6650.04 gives 4.3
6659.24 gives 4.3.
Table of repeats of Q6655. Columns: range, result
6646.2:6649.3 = 4.68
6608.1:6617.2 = 4.55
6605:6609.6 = 4.99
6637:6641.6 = 4.35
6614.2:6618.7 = 4.31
